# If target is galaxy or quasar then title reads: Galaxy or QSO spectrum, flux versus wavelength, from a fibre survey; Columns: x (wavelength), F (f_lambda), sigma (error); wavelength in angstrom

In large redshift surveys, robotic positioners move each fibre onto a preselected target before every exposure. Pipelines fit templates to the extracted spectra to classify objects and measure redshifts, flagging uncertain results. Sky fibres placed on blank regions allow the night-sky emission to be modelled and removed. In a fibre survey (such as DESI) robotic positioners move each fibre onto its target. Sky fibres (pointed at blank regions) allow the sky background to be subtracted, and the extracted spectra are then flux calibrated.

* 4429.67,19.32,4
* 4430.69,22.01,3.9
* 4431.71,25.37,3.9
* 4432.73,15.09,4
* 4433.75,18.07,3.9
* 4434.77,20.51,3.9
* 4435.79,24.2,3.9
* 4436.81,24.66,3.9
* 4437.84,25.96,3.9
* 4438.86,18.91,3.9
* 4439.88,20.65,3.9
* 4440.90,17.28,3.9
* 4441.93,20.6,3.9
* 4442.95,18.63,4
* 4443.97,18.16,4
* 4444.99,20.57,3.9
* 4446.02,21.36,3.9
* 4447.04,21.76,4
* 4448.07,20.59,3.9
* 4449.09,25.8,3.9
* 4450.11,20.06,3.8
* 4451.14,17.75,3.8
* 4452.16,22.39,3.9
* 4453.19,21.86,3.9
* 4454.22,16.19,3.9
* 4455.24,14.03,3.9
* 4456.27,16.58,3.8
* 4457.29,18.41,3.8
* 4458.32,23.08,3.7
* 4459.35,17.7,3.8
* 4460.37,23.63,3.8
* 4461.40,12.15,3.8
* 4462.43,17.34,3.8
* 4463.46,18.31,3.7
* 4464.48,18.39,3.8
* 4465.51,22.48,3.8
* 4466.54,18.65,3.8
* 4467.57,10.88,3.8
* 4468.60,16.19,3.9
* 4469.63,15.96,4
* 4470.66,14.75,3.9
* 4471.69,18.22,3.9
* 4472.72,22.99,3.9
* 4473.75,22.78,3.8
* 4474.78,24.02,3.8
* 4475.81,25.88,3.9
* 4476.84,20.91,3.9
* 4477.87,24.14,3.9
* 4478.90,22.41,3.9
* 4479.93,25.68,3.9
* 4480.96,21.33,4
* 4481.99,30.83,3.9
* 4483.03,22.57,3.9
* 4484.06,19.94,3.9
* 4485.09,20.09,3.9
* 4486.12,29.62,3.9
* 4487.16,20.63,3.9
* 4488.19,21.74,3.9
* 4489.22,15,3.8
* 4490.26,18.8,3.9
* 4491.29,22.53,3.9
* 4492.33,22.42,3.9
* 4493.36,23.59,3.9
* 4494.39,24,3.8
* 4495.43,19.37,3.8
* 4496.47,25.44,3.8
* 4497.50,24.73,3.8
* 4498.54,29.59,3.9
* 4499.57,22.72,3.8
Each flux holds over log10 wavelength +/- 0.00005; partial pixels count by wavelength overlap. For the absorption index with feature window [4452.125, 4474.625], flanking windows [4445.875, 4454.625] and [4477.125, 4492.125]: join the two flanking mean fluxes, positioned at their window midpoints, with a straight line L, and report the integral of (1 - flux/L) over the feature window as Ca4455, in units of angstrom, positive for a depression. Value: 3.3 angstrom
